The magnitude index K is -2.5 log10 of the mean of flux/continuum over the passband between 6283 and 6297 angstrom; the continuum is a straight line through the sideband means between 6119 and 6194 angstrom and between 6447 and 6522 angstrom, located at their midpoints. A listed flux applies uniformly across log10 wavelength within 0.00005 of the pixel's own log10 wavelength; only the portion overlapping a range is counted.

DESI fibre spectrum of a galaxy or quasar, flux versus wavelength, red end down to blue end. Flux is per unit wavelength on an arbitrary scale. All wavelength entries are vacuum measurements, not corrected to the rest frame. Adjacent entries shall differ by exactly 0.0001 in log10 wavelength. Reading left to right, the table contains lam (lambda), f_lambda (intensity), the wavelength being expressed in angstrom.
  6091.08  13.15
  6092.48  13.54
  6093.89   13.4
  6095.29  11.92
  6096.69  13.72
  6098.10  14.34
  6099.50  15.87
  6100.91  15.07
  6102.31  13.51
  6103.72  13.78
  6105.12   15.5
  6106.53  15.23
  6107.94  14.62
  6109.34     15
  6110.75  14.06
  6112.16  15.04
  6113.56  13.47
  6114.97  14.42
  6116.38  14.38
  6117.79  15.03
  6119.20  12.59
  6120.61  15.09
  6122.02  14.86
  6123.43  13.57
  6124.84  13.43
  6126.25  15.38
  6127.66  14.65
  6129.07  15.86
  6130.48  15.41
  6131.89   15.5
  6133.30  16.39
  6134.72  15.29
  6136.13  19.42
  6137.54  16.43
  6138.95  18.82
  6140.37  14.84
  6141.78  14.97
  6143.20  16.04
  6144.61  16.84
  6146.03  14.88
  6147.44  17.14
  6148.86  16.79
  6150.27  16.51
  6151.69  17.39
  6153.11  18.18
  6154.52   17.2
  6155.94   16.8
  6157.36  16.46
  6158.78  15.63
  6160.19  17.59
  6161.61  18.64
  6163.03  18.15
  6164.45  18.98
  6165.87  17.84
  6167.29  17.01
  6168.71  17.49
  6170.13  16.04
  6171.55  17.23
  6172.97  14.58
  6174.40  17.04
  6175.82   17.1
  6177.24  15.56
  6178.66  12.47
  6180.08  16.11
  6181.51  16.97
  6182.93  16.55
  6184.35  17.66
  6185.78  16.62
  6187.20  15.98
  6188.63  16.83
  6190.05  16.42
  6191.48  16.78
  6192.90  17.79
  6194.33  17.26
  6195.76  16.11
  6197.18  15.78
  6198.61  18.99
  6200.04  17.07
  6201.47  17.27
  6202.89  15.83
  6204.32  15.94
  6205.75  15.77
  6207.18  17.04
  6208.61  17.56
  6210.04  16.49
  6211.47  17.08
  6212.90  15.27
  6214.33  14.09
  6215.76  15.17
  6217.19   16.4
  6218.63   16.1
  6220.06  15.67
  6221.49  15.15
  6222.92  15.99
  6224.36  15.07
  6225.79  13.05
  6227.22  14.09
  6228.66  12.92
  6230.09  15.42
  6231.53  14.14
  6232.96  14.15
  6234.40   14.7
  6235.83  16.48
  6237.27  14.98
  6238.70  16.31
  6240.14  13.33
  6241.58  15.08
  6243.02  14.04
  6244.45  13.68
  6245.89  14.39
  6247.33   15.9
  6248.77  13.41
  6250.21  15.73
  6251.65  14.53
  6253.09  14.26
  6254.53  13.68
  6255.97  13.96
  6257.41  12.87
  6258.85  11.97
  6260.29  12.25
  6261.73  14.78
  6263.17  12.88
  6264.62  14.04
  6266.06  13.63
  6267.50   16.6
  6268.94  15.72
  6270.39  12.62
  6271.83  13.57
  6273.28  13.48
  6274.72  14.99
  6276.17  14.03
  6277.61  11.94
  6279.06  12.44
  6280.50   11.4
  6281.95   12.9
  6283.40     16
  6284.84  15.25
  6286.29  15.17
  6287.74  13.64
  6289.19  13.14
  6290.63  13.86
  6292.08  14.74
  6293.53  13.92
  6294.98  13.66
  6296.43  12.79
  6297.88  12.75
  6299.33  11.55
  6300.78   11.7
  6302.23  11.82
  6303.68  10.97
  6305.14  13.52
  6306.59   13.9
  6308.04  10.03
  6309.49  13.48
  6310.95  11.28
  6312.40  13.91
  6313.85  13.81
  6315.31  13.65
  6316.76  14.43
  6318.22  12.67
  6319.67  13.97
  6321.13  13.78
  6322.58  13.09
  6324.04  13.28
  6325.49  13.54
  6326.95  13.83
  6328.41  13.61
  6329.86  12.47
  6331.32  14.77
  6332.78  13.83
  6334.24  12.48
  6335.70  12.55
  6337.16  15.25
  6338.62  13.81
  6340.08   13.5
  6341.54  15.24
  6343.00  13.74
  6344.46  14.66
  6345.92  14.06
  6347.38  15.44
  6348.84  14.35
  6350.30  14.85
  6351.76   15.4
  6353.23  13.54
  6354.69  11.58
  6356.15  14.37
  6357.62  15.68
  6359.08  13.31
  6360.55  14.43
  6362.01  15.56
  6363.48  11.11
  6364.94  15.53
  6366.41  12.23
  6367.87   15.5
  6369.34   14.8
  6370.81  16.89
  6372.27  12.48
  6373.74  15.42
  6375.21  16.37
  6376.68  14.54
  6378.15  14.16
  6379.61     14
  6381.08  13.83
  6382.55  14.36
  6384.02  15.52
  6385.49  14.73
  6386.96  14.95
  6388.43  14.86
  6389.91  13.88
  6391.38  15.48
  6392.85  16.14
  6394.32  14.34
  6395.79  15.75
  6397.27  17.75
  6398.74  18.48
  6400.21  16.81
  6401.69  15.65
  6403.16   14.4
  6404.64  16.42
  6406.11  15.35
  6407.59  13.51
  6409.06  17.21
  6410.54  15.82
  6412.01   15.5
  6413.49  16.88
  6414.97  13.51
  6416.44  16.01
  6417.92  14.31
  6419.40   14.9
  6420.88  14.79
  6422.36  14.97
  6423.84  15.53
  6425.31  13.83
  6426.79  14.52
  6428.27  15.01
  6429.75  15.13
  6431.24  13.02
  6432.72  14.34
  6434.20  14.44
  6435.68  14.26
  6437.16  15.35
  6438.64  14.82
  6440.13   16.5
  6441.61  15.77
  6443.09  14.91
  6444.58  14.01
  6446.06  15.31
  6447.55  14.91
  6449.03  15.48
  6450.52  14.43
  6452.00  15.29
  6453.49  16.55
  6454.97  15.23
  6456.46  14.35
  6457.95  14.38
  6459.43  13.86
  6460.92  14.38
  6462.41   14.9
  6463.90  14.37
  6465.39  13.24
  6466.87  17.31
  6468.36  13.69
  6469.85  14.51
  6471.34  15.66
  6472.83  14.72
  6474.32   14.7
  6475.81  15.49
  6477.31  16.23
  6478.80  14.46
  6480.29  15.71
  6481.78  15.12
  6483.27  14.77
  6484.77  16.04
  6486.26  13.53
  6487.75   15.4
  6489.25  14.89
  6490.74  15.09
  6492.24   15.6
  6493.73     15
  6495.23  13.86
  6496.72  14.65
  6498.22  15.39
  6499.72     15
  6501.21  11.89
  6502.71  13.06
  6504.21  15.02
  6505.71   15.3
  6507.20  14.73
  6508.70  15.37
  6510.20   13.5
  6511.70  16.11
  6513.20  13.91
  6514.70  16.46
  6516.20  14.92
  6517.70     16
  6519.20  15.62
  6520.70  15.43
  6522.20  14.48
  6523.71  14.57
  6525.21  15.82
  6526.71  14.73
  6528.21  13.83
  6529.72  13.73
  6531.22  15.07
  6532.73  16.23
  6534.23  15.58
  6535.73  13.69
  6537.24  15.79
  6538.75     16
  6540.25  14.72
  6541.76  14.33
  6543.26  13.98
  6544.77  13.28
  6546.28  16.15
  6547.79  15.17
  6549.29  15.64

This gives 0.11 mag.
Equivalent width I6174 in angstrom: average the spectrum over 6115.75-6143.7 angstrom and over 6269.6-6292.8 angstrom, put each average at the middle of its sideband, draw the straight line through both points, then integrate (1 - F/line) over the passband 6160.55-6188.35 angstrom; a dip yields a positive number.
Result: -3.5 angstrom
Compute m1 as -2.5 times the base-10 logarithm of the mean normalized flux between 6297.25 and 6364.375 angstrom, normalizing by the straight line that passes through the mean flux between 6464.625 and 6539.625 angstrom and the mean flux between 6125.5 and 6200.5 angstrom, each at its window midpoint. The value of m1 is 0.17 mag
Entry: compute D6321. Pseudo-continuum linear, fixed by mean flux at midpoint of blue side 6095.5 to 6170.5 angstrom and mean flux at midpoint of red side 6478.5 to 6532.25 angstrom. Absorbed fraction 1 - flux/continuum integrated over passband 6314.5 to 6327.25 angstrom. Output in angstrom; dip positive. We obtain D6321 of 1.4 angstrom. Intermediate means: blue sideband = 15.8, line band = 13.6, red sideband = 14.8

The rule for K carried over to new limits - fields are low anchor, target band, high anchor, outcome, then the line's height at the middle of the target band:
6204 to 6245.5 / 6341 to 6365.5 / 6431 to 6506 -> 0.05 mag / 15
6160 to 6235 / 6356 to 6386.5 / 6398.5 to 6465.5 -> 0.06 mag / 15.3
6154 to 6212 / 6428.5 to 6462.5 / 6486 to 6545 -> 0.03 mag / 15.2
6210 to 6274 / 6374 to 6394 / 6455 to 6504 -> -0.01 mag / 14.7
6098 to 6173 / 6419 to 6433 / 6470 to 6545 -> 0.04 mag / 15.1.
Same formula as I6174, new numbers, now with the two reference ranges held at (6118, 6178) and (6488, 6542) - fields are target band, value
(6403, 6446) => 0.6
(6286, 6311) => 4.5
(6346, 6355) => 0.7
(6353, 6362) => 0.9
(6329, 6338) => 1.2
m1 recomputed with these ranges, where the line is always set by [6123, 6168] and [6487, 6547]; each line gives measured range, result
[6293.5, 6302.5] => 0.25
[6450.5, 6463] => 0.02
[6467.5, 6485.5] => 0.00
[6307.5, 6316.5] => 0.22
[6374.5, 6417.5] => 0.00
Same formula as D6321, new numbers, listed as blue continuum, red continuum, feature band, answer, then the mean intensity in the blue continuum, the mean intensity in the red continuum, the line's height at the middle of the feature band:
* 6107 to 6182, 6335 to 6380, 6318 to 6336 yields 1.4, 16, 14.3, 14.6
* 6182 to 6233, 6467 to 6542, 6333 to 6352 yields 1.6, 16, 14.9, 15.5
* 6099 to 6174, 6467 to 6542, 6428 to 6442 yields 0.3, 15.9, 14.9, 15.1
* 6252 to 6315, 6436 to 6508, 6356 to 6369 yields -0.2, 13.4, 14.9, 14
